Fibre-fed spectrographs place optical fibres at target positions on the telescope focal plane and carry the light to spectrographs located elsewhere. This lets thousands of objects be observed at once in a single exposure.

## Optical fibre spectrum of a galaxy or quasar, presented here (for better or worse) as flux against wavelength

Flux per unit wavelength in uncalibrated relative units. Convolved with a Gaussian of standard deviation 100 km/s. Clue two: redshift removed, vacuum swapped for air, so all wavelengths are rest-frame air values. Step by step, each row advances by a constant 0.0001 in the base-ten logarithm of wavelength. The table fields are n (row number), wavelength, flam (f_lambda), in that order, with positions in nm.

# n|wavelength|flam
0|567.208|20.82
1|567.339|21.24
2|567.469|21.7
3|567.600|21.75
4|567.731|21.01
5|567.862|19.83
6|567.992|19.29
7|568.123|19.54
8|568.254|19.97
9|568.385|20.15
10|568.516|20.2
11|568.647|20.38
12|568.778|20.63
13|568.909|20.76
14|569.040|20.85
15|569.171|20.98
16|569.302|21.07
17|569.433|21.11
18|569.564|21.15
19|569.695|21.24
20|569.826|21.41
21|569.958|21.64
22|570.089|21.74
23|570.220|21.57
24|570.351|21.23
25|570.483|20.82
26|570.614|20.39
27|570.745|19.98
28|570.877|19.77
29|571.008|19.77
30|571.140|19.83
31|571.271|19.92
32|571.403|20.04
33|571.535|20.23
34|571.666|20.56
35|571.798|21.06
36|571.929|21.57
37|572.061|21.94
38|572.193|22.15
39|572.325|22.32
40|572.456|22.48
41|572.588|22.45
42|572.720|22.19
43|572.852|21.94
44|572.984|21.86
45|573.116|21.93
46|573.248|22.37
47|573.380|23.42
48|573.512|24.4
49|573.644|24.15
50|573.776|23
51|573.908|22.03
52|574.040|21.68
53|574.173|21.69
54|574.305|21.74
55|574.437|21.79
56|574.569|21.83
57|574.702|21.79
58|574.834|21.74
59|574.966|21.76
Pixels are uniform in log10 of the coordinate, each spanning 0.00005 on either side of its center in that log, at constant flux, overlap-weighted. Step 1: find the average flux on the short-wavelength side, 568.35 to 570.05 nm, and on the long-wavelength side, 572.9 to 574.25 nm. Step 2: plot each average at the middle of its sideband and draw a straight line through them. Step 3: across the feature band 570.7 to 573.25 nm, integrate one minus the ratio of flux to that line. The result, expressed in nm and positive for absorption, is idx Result 0.09 nm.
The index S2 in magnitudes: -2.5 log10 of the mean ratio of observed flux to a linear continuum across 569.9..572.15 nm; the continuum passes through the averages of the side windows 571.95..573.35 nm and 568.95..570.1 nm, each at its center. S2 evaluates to 0.048 mag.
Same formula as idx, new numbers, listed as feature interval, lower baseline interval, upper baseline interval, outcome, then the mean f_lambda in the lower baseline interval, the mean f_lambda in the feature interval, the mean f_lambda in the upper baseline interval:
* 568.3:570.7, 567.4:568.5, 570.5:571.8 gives -0.08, 20.4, 21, 20.1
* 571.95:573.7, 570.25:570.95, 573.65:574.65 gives -0.09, 20.5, 22.5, 22.1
